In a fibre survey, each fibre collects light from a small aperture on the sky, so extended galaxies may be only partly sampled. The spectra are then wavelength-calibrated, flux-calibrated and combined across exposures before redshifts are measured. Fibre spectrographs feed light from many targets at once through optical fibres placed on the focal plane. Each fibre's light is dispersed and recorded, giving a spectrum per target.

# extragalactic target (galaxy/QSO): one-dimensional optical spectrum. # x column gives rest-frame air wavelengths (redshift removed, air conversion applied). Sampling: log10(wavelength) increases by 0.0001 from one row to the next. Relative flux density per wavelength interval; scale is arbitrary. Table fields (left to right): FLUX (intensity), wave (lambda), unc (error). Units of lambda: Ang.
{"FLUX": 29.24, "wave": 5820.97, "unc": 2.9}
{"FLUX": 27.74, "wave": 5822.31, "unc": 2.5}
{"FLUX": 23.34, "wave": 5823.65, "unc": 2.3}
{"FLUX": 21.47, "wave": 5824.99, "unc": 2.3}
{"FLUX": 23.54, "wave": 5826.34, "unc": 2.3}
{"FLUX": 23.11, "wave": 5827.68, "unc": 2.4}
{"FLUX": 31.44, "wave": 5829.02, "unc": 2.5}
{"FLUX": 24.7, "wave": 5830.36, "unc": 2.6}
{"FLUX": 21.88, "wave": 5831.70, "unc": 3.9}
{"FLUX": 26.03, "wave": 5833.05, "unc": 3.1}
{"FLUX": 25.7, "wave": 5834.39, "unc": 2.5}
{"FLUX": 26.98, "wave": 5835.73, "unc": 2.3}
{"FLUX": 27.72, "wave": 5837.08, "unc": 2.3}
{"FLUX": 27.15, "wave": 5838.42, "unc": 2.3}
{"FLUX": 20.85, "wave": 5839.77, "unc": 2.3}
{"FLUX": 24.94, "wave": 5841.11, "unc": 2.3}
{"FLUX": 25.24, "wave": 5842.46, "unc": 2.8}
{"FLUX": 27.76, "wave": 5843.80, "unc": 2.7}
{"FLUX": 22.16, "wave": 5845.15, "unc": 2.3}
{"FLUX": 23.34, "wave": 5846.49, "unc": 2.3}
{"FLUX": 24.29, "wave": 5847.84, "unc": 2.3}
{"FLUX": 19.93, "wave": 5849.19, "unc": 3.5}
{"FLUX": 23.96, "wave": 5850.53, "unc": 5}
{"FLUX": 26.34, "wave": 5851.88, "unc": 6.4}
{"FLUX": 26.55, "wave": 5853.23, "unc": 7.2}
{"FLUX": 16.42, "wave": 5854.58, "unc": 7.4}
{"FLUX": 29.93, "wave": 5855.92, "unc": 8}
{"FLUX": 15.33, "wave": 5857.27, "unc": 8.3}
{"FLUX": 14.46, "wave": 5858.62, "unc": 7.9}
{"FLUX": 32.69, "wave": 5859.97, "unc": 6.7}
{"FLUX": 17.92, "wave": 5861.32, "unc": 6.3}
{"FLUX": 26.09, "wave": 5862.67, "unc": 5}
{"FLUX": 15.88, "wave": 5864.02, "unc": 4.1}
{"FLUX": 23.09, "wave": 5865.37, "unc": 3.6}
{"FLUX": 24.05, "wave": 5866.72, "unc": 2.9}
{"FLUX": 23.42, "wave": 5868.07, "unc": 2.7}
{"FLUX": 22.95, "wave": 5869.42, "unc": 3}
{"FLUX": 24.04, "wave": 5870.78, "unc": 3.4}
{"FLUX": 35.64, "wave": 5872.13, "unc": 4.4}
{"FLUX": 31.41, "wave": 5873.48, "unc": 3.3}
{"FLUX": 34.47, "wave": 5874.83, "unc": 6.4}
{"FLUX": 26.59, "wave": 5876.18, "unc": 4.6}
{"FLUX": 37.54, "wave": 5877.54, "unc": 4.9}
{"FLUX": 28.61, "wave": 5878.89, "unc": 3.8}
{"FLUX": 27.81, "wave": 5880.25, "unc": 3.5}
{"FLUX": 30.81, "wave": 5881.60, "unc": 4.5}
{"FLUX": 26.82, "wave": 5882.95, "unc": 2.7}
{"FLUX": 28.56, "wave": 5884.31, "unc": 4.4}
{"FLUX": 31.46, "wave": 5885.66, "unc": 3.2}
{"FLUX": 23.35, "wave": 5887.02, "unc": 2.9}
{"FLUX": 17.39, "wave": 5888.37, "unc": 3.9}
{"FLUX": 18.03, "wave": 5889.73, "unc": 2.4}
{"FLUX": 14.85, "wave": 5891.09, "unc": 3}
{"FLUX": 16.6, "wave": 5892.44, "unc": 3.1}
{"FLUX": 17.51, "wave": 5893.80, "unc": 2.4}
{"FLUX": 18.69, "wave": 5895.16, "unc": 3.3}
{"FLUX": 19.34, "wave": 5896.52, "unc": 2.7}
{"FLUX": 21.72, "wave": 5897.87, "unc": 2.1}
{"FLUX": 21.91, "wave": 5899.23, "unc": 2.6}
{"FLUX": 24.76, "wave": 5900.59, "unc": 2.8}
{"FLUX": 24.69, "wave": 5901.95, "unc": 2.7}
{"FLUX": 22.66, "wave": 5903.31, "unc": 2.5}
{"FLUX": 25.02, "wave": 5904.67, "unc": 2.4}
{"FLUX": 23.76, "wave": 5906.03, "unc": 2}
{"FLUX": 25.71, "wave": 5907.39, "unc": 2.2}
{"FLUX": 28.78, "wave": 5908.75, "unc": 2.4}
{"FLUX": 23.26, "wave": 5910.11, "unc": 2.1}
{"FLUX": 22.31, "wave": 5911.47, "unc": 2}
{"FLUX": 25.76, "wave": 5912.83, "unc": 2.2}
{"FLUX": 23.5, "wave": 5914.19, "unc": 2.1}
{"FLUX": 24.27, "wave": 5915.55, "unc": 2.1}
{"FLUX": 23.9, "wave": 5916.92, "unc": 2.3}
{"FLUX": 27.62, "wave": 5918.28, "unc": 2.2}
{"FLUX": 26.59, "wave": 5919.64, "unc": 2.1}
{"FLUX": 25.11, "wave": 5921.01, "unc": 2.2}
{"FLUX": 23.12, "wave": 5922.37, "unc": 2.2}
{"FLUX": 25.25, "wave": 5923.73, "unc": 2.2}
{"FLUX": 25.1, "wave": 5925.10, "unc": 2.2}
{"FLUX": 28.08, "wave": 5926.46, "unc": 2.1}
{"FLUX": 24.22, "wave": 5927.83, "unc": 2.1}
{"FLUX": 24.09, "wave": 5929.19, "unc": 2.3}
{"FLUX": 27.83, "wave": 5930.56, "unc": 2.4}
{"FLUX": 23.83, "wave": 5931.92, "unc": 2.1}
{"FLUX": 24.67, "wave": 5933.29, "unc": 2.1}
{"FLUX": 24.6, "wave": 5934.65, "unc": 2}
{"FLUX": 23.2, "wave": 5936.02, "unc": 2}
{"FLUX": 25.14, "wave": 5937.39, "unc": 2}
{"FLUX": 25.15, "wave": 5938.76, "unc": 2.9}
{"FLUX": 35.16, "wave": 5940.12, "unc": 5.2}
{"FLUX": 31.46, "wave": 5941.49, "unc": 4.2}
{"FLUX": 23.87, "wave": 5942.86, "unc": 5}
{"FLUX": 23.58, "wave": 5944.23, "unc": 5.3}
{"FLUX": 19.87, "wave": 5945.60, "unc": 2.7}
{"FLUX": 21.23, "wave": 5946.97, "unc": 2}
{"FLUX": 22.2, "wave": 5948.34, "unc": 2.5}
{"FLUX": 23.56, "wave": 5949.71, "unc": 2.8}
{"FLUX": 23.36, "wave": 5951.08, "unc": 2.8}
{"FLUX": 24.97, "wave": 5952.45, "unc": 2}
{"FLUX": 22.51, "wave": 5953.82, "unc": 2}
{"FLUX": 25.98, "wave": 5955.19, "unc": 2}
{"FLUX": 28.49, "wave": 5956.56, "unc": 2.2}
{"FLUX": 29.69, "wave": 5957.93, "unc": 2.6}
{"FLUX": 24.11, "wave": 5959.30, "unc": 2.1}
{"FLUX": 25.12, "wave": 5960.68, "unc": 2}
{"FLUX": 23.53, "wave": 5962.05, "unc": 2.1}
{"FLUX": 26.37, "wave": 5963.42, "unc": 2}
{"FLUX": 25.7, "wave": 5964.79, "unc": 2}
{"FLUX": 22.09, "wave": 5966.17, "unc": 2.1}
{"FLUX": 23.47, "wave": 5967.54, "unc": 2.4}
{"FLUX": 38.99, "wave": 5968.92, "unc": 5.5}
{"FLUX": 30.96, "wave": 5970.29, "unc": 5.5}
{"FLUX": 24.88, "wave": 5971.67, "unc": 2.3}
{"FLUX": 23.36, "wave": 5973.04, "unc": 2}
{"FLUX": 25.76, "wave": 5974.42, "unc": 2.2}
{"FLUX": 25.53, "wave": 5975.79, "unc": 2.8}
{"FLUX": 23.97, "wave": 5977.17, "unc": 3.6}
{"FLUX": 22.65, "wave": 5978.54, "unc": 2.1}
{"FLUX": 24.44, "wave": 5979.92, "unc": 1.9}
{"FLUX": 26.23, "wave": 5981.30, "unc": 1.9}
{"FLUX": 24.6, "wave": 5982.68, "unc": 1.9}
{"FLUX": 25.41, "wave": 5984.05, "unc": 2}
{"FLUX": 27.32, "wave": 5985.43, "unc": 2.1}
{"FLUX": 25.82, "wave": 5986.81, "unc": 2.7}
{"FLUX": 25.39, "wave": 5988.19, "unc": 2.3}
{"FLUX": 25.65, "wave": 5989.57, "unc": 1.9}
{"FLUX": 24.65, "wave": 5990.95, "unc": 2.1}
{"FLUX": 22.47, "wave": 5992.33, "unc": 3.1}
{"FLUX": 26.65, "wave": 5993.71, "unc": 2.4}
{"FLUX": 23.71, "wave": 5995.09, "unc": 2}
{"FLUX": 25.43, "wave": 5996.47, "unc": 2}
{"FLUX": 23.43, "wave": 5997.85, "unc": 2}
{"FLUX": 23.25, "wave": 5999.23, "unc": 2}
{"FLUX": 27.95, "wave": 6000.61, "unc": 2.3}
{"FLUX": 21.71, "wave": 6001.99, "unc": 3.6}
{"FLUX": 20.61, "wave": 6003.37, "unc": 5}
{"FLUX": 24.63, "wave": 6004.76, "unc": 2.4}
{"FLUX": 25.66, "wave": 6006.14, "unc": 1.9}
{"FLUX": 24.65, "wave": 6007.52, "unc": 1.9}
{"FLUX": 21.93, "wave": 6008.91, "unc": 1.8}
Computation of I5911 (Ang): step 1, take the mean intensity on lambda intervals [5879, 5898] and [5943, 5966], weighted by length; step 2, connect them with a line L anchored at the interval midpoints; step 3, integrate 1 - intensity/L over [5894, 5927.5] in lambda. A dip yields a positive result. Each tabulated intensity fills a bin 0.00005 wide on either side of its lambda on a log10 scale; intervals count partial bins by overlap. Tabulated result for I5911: -1.4 Ang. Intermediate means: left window 22.6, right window 24.3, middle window 24.1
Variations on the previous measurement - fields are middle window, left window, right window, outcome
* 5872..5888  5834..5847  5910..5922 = -3.12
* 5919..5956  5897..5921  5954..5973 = 0.90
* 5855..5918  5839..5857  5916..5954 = 0.12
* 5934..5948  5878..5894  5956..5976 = 0.25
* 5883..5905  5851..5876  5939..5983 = 2.74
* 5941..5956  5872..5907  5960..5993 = 0.91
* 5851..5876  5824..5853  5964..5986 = 0.42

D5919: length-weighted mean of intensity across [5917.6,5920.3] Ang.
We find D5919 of 27.1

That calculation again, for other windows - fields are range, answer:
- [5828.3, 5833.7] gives 26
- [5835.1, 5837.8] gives 27.3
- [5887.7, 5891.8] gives 16.7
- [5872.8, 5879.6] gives 31.7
